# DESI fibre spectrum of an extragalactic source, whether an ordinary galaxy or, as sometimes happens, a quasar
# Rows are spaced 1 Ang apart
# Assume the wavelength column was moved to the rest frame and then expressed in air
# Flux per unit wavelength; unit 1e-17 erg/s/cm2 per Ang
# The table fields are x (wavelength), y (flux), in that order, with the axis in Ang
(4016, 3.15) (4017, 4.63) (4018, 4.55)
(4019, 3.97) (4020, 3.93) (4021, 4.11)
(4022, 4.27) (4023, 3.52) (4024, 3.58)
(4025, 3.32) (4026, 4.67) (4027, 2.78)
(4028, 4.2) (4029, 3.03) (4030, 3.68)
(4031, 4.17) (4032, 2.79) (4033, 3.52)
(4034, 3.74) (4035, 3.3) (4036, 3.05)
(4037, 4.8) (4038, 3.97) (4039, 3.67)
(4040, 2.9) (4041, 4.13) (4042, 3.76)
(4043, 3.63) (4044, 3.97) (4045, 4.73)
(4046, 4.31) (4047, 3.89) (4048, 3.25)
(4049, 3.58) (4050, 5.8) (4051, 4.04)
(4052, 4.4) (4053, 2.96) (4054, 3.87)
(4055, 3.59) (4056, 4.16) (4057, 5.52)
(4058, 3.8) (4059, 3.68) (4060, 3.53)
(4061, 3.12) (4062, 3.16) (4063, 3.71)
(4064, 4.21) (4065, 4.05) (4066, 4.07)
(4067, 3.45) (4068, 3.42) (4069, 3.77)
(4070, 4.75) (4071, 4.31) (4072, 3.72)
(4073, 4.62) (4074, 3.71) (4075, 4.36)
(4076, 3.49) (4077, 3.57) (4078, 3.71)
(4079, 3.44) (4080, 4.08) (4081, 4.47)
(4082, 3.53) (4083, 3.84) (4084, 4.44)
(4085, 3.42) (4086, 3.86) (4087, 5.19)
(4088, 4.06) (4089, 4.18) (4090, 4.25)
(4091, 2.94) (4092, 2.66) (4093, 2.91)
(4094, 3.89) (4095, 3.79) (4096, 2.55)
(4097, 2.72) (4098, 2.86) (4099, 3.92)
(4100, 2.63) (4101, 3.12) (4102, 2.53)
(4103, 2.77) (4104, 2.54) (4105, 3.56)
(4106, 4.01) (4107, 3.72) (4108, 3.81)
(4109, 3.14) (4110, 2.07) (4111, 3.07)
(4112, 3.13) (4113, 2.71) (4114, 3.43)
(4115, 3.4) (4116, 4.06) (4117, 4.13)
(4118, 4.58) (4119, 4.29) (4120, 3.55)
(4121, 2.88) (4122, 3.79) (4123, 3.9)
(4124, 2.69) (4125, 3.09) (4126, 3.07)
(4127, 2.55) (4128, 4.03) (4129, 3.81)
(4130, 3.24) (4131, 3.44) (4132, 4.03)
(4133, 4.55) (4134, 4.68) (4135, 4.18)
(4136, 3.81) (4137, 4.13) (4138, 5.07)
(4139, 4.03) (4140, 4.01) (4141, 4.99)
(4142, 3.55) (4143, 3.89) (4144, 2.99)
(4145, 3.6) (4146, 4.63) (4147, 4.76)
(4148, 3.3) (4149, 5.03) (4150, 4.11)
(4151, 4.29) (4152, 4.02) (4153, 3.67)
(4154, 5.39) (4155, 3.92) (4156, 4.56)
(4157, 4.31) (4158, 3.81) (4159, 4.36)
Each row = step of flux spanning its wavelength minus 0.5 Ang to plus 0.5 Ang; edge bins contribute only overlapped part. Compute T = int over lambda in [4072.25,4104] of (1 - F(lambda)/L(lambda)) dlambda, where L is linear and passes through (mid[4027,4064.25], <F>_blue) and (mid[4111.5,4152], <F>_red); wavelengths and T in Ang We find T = 2.0 Ang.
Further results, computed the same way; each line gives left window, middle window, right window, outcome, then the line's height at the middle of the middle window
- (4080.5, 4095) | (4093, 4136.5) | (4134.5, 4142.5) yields 6.6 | 4.04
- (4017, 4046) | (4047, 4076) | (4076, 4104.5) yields -2.4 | 3.64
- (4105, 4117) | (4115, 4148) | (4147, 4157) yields -0.3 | 3.82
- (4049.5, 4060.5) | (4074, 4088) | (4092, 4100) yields -1.8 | 3.51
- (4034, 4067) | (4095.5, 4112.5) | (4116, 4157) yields 3.7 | 3.93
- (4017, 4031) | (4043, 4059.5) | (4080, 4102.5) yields -1.6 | 3.73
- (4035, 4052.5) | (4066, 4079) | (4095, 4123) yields -0.7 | 3.68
